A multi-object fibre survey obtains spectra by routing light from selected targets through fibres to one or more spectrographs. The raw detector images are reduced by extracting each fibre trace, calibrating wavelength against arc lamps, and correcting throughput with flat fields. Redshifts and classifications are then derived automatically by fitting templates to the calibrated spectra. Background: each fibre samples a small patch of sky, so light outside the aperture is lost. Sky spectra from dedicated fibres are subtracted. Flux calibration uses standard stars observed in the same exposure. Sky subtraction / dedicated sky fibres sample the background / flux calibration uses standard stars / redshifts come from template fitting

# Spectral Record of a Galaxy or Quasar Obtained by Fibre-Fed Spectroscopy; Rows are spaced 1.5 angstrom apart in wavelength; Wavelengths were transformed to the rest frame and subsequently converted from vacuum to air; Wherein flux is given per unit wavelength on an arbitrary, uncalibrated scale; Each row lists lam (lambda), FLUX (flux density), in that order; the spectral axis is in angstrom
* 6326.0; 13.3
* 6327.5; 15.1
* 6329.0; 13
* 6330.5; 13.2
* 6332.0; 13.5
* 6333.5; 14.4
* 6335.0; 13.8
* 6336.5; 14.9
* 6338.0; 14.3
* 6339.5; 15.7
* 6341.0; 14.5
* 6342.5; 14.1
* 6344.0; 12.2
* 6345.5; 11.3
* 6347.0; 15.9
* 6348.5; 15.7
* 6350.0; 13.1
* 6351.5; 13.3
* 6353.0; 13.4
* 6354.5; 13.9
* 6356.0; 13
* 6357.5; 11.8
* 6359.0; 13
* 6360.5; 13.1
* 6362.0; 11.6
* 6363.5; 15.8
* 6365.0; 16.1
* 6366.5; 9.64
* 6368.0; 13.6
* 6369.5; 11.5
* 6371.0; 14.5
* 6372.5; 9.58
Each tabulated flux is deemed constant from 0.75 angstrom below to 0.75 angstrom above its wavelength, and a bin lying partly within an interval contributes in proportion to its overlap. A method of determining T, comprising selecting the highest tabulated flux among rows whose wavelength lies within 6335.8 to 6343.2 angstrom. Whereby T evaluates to 15.7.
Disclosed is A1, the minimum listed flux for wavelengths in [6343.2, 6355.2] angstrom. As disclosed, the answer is 11.3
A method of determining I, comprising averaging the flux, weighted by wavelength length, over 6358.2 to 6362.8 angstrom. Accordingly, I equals 12.6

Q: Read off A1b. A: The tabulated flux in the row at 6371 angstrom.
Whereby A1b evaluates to 14.5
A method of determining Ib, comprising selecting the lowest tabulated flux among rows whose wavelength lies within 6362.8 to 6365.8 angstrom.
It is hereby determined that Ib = 15.8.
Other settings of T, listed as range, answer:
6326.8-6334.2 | 15.1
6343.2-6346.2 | 12.2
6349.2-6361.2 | 13.9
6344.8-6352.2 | 15.9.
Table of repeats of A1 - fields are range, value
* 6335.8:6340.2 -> 14.3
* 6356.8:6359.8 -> 11.8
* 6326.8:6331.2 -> 13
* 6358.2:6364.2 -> 11.6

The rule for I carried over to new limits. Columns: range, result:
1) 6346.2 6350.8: 14.8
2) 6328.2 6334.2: 13.5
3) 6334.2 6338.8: 14.3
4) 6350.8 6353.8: 13.4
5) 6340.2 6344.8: 13.6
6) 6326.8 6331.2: 13.8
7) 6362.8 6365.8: 15.8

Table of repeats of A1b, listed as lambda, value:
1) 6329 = 13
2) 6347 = 15.9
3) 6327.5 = 15.1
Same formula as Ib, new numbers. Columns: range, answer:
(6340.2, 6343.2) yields 14.1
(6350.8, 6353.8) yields 13.3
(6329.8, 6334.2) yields 13.2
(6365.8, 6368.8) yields 9.64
